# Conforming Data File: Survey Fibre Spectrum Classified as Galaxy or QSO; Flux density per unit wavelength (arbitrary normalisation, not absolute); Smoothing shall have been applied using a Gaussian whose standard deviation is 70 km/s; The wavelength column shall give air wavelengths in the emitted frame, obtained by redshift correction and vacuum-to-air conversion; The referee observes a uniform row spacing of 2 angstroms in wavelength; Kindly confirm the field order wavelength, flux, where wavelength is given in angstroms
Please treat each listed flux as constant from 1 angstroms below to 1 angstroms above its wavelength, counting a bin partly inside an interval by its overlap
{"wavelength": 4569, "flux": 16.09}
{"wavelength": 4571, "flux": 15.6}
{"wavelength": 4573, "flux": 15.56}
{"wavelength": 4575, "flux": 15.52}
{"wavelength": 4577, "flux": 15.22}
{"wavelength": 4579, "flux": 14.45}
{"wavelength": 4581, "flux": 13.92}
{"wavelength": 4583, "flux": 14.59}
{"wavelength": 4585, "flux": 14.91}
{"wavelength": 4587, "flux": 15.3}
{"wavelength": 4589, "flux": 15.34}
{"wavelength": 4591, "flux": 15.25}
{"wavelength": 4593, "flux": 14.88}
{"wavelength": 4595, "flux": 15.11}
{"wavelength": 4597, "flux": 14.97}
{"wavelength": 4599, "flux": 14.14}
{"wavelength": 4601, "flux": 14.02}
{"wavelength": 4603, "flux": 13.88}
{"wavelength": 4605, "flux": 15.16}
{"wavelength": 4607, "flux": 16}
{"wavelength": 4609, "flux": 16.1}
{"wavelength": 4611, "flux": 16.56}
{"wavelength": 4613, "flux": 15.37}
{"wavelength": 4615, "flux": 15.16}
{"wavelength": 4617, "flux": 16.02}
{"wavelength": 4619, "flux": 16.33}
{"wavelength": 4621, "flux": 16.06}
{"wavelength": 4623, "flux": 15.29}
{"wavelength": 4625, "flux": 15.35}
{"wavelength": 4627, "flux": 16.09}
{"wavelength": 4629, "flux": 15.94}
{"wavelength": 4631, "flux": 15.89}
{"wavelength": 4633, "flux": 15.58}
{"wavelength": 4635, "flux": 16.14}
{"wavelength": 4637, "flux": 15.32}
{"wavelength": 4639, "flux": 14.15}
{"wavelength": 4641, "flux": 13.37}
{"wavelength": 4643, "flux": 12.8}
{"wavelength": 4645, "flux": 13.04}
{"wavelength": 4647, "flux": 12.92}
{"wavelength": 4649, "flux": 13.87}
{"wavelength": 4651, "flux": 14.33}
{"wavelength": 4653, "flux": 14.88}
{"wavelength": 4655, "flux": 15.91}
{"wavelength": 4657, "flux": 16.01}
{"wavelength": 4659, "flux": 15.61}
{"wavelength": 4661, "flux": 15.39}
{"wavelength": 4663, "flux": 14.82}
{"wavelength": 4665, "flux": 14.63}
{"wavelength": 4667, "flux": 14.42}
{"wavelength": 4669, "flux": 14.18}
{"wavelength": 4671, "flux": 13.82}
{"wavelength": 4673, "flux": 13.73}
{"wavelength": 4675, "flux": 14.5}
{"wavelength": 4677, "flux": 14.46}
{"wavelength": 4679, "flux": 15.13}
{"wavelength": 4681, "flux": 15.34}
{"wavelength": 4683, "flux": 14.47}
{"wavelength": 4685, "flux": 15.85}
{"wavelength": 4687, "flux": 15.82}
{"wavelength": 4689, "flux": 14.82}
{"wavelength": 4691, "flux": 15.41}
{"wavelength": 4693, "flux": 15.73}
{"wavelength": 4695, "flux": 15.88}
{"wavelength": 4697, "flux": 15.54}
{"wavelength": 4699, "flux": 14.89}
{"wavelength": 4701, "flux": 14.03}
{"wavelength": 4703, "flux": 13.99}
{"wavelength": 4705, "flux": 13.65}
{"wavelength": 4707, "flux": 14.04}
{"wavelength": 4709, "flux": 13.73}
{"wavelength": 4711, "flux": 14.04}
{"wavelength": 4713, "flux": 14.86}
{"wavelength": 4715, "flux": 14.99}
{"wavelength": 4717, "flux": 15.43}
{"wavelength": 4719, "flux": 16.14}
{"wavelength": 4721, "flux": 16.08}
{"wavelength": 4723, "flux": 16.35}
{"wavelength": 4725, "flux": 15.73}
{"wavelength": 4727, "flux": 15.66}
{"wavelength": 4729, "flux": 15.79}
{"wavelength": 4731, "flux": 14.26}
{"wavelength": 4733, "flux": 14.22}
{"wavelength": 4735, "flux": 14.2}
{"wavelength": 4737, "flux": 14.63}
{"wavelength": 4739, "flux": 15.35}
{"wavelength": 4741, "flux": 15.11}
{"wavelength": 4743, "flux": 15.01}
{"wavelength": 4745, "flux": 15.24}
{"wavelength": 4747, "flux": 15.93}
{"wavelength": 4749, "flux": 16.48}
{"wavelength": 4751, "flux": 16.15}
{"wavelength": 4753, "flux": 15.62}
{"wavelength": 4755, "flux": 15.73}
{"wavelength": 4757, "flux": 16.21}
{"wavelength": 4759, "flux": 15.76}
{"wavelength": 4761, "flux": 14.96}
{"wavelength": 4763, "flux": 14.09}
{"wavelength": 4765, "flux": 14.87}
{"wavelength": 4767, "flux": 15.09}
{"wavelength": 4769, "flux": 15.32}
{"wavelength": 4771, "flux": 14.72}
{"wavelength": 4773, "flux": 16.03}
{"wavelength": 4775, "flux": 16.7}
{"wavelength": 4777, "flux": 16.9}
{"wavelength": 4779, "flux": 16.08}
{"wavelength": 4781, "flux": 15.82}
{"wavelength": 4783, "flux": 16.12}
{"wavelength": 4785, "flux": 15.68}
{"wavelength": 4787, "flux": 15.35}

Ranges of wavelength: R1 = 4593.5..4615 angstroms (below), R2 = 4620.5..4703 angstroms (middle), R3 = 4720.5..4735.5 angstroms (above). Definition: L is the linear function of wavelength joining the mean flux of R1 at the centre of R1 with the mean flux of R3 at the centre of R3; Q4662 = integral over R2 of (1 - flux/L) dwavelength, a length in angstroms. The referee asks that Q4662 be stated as 1.7 angstroms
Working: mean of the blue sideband 15.1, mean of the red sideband 15.3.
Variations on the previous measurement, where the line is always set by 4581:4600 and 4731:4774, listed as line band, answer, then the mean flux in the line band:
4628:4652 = 0.9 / 14.4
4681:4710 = 0.5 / 14.9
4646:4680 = 1.0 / 14.6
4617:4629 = -0.7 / 15.8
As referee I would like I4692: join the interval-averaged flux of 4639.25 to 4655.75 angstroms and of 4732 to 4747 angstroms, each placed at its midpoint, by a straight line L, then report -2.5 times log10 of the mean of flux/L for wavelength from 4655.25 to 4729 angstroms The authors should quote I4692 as -0.05 mag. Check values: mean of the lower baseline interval 13.9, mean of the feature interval 15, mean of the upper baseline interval 14.9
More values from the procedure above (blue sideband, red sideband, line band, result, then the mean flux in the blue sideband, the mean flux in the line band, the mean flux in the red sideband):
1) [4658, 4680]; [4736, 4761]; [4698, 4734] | 0.02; 14.6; 14.9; 15.6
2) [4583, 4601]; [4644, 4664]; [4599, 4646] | -0.03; 14.9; 15.2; 14.7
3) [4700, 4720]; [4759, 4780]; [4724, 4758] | -0.03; 14.5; 15.4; 15.5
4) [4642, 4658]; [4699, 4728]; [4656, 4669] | -0.05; 14.2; 15.1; 14.9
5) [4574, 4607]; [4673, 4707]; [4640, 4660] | 0.04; 14.8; 14.3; 14.9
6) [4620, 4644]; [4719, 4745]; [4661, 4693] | 0.03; 15.2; 14.8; 15.2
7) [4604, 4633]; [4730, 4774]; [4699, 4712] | 0.11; 15.8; 14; 15.2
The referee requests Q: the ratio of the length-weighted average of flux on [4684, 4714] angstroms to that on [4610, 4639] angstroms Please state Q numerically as 0.94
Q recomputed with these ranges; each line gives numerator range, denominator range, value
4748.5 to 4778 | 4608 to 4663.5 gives 1.03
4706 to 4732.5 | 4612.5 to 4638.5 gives 0.96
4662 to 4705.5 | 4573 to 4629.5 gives 0.97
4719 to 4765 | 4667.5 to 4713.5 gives 1.05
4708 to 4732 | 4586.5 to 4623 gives 1.00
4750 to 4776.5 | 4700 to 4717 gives 1.09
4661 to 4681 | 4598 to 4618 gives 0.95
